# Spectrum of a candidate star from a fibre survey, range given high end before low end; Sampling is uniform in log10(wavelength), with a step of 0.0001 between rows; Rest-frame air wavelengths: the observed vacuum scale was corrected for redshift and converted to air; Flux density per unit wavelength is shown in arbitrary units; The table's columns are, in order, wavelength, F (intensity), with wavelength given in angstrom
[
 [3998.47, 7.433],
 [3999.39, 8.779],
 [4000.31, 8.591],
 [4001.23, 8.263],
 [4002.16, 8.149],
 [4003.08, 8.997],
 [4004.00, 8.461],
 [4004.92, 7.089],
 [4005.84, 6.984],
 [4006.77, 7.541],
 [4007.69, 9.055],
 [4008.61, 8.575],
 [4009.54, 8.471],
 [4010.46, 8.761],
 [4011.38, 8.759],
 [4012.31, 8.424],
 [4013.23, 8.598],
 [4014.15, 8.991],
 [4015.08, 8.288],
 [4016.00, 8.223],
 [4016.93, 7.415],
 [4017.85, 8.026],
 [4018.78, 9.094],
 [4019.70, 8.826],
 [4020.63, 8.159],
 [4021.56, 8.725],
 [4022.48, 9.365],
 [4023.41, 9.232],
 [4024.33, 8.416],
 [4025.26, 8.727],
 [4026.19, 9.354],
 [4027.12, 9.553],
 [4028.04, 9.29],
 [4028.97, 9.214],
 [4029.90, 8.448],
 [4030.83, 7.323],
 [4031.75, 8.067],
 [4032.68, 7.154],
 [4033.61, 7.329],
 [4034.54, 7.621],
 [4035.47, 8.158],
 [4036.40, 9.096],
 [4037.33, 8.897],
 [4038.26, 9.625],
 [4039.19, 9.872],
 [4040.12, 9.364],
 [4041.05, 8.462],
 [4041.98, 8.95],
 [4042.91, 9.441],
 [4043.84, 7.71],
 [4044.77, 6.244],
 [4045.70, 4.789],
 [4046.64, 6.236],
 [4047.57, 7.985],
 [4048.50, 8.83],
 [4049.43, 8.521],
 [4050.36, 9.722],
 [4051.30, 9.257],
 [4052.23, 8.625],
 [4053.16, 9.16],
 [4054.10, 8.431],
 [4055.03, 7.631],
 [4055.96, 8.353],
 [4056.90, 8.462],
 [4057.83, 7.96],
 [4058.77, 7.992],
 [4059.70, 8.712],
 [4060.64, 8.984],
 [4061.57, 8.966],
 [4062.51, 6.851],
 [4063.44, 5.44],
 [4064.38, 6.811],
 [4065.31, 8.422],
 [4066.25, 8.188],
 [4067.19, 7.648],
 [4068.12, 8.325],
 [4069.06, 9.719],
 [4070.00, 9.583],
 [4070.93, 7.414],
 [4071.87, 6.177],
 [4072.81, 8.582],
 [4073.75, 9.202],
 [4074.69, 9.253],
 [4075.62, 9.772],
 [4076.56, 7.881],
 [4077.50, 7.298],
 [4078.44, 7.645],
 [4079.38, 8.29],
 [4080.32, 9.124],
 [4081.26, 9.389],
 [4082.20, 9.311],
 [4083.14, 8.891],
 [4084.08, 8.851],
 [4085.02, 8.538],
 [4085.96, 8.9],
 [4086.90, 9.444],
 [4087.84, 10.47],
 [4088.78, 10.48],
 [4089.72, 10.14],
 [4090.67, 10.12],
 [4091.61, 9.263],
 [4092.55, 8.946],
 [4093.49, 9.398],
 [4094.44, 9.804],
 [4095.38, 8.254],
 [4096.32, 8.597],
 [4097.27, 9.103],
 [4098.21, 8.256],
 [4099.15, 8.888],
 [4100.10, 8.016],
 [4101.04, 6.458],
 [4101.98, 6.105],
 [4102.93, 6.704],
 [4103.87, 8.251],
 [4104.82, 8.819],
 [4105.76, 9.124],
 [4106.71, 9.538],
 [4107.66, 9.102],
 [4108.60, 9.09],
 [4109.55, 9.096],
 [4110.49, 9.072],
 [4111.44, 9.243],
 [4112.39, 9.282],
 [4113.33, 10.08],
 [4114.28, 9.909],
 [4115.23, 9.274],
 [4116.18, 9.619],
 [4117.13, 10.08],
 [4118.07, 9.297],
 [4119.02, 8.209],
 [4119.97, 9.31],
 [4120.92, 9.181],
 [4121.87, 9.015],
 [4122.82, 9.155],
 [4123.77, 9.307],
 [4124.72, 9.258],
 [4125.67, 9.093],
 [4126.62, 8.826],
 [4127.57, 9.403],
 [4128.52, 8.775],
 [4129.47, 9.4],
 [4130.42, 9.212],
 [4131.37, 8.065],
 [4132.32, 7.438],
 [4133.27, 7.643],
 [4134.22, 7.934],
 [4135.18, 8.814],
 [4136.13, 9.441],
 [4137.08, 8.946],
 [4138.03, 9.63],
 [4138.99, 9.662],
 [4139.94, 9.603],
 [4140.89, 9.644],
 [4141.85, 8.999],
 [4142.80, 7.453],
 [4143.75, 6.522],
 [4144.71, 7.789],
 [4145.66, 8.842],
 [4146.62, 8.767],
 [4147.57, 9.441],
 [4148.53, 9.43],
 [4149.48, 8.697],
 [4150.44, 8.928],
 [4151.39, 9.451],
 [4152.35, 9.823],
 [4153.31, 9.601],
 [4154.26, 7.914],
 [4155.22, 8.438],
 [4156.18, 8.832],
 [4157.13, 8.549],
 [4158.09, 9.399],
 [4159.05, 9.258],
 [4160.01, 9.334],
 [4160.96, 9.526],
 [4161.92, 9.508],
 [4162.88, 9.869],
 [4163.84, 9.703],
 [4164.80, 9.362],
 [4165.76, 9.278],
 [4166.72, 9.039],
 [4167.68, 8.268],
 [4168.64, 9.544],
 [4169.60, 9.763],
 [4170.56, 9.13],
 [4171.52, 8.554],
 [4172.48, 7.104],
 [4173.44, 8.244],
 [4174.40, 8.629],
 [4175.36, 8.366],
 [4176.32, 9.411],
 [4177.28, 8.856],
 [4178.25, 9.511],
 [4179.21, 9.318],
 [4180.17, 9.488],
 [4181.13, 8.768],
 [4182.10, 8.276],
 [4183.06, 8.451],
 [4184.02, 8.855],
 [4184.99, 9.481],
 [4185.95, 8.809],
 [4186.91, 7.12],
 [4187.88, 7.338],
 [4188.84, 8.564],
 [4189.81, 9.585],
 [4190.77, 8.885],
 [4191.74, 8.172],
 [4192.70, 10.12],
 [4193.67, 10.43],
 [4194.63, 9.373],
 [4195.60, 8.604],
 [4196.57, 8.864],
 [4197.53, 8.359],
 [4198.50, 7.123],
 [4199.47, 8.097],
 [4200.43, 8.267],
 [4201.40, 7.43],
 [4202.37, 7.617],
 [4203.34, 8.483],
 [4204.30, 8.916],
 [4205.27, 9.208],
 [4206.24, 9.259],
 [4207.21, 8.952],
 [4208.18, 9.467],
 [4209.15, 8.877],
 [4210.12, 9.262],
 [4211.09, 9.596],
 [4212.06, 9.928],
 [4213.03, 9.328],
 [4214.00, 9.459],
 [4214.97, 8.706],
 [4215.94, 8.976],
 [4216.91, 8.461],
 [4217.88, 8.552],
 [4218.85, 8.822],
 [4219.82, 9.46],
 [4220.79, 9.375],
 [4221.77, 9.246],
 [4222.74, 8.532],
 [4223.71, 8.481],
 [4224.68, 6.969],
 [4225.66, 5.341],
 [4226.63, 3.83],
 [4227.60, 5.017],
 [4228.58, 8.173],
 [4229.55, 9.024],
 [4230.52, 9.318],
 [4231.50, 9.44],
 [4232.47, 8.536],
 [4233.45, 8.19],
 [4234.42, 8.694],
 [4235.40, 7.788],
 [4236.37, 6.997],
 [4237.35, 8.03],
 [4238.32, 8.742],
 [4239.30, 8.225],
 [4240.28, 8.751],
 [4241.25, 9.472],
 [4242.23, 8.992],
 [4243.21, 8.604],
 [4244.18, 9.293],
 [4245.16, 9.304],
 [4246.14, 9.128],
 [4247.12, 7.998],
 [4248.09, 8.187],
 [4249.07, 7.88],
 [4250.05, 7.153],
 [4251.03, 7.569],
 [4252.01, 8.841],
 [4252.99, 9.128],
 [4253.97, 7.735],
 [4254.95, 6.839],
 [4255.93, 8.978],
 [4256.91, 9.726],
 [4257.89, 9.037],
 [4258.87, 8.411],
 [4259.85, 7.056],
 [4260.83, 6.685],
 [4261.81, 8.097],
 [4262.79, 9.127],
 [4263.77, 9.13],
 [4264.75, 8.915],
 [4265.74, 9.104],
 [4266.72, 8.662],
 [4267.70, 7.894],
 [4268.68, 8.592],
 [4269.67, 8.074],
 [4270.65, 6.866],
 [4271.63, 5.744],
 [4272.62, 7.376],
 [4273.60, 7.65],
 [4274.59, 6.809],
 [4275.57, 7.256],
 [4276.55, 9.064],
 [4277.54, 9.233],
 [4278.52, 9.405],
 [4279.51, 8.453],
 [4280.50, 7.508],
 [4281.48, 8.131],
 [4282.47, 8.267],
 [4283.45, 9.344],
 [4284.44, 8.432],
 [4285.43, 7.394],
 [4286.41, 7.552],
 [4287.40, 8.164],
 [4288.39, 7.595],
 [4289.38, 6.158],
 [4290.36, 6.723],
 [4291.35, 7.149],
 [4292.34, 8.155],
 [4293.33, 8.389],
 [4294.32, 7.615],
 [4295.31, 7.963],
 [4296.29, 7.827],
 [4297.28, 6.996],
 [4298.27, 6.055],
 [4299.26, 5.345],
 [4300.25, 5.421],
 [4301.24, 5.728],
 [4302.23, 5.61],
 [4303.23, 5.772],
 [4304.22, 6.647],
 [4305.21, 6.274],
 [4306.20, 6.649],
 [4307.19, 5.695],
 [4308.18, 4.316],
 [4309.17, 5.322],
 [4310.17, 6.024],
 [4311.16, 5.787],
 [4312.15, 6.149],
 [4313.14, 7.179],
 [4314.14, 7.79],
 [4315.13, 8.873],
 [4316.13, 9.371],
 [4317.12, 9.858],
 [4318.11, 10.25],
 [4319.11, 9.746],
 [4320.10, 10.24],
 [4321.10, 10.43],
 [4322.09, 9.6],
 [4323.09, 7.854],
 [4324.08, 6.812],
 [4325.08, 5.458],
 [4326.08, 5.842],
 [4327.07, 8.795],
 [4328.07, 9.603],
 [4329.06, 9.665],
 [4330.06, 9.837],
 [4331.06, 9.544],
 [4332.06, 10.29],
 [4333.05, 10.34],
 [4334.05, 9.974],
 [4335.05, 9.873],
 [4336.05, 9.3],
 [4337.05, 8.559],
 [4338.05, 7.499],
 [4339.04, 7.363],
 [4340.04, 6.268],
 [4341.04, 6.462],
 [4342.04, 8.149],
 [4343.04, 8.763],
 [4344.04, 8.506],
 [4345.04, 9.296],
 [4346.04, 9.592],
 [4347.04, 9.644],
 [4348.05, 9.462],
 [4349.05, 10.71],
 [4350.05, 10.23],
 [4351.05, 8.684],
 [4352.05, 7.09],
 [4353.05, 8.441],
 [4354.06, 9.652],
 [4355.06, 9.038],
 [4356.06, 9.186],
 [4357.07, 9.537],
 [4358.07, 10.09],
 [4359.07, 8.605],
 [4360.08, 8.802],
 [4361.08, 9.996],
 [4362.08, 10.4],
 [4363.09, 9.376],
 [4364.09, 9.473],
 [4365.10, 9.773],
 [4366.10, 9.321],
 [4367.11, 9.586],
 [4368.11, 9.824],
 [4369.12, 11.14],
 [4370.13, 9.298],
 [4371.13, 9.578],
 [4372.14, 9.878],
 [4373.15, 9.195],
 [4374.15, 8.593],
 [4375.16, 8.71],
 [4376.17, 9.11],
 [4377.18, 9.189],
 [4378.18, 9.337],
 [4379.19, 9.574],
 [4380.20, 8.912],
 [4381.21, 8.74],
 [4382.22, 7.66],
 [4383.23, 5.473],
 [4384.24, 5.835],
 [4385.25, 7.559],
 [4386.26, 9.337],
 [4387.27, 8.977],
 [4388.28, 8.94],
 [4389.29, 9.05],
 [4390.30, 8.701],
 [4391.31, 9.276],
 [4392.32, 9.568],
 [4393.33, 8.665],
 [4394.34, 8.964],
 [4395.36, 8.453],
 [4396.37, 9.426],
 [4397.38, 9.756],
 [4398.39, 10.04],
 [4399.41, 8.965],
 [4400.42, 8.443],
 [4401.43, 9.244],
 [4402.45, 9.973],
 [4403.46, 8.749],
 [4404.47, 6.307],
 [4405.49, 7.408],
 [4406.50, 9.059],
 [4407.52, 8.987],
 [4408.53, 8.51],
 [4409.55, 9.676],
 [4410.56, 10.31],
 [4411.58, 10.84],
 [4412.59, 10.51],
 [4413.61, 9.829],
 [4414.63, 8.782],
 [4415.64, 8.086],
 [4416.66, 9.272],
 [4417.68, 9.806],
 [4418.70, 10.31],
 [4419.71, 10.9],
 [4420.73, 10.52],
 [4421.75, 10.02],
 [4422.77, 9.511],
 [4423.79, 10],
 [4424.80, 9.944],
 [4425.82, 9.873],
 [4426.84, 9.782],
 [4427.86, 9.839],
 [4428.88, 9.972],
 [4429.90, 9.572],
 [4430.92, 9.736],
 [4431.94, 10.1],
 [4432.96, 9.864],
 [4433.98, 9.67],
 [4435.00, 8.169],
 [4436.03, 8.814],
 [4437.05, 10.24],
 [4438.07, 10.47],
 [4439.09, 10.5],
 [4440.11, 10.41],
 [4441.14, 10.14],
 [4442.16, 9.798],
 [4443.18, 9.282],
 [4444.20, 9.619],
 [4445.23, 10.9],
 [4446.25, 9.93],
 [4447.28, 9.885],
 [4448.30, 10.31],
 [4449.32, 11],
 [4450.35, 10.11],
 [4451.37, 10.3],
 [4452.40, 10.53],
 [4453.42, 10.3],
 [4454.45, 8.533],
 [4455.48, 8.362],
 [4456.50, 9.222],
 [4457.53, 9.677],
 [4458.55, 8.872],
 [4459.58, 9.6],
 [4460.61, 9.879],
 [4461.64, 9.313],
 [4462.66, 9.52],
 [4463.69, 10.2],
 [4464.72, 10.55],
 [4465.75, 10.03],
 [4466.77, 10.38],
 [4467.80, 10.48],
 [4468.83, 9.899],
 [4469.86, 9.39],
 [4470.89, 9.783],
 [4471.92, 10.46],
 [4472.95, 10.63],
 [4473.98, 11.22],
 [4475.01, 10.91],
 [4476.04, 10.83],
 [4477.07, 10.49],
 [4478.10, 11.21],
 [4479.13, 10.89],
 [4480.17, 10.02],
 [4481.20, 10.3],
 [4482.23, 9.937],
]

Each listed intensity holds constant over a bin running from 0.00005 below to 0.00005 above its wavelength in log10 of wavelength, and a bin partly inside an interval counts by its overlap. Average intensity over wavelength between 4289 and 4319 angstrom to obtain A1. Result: 6.94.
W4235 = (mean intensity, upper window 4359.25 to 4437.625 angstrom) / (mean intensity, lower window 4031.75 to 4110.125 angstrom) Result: 1.1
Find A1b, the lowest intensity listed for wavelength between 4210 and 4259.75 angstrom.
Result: 3.83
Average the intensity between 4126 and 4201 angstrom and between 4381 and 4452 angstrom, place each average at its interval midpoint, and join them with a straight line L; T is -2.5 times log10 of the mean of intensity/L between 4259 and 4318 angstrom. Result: 0.22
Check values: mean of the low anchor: 8.84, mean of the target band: 7.45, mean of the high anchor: 9.39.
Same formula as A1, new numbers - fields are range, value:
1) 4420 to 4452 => 9.95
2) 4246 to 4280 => 8.16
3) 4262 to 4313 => 7.32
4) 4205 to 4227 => 8.63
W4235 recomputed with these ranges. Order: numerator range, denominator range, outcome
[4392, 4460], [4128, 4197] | 1.08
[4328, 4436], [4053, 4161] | 1.05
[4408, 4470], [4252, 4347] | 1.24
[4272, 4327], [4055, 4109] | 0.87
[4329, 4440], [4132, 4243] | 1.06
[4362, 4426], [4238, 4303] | 1.16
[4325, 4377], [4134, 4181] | 1.01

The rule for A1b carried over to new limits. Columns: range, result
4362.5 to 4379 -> 8.593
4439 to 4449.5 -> 9.282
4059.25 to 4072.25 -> 5.44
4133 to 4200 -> 6.522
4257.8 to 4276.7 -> 5.744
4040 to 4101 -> 4.789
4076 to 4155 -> 6.105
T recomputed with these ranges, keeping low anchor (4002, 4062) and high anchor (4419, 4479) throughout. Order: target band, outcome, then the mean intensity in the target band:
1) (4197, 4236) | 0.09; 8.41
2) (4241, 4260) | 0.09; 8.48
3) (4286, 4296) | 0.24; 7.55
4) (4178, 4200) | 0.03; 8.76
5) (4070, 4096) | -0.04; 8.93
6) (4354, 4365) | 0.02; 9.47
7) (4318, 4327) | 0.13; 8.41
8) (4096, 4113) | 0.02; 8.5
